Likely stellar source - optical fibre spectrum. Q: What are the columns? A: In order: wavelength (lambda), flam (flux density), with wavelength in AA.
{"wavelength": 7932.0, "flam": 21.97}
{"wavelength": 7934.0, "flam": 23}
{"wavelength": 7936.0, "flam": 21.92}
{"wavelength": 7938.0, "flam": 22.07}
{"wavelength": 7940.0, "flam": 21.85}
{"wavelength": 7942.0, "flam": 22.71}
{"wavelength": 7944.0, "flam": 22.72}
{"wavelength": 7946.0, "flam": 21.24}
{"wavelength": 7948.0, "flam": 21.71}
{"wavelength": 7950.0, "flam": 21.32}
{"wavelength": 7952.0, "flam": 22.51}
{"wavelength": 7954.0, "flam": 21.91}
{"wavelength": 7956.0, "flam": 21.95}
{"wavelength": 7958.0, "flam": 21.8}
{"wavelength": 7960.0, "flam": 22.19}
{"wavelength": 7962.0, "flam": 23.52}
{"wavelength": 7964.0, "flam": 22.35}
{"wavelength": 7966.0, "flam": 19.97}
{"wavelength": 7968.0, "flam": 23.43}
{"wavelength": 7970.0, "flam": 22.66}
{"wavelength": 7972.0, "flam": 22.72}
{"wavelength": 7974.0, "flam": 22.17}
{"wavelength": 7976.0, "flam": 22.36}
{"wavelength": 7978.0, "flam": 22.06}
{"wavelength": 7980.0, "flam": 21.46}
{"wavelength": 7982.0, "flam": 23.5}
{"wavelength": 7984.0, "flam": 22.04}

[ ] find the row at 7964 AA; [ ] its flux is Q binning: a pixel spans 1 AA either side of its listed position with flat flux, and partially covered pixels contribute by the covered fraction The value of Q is 22.35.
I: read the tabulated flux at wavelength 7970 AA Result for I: 22.66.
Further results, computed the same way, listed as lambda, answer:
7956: 21.95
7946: 21.24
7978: 22.06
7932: 21.97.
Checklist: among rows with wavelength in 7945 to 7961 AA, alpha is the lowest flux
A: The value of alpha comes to 21.24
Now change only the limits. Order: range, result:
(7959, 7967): 19.97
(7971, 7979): 22.06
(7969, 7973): 22.66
